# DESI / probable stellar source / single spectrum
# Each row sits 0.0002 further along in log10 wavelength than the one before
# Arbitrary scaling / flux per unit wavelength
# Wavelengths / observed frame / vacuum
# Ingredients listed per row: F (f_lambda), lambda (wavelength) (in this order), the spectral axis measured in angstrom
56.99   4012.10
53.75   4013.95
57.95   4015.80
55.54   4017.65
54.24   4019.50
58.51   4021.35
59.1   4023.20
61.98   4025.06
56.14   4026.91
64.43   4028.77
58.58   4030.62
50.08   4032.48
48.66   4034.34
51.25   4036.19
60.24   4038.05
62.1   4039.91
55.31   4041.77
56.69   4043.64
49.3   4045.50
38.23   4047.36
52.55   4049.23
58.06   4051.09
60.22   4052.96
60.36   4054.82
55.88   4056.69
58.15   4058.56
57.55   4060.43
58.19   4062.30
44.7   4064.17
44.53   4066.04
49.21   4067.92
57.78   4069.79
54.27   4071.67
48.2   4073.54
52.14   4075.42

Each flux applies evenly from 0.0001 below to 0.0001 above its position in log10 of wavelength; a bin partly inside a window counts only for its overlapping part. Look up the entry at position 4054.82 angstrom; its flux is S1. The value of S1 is 60.36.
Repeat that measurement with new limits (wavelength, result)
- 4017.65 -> 55.54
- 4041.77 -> 55.31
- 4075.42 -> 52.14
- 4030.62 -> 58.58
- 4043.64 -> 56.69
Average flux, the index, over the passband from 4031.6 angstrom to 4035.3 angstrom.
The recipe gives 49.5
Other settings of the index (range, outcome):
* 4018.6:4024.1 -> 57.3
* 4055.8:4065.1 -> 54.9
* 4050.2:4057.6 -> 58.6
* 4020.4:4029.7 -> 60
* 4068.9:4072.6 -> 55.9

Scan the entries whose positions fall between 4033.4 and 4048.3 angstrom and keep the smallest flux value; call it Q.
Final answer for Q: 38.23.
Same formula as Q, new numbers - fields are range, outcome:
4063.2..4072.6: 44.53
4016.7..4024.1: 54.24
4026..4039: 48.66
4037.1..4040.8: 60.24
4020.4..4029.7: 56.14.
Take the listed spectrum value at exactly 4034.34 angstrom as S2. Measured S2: 48.66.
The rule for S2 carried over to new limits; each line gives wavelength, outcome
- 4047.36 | 38.23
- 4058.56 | 58.15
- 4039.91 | 62.1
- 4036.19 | 51.25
